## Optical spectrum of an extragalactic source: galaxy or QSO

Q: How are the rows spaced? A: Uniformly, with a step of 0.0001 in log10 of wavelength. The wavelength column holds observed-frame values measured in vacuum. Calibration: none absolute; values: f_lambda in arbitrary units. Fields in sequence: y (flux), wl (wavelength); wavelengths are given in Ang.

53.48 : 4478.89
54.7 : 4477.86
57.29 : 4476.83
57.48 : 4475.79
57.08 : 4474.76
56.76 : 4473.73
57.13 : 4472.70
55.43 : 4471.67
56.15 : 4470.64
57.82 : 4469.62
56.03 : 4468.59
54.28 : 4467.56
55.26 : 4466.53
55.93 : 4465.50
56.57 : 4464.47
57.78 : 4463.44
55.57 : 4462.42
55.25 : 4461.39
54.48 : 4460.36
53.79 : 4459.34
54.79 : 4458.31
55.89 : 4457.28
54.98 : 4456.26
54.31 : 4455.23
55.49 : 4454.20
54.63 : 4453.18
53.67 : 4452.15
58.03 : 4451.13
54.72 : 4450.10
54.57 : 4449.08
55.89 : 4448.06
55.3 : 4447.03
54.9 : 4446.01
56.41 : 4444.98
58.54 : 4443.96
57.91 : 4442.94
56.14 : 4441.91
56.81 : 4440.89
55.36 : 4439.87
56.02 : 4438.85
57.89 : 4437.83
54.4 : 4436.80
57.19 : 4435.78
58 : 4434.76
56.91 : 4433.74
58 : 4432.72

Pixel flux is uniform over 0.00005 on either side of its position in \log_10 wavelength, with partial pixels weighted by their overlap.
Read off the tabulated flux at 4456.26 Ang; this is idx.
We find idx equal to 54.98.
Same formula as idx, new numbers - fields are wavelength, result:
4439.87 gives 55.36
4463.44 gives 57.78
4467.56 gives 54.28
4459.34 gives 53.79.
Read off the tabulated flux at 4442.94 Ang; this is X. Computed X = 57.91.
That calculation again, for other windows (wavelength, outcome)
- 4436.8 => 54.4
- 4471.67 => 55.43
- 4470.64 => 56.15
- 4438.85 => 56.02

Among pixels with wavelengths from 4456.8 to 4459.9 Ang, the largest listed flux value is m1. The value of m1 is 55.89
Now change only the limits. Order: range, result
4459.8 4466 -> 57.78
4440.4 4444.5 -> 58.54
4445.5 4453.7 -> 58.03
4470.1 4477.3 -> 57.48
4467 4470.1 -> 57.82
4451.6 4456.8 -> 55.49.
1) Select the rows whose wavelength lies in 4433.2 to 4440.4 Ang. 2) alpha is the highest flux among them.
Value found 58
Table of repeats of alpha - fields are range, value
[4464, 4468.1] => 56.57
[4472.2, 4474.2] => 57.13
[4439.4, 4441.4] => 56.81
